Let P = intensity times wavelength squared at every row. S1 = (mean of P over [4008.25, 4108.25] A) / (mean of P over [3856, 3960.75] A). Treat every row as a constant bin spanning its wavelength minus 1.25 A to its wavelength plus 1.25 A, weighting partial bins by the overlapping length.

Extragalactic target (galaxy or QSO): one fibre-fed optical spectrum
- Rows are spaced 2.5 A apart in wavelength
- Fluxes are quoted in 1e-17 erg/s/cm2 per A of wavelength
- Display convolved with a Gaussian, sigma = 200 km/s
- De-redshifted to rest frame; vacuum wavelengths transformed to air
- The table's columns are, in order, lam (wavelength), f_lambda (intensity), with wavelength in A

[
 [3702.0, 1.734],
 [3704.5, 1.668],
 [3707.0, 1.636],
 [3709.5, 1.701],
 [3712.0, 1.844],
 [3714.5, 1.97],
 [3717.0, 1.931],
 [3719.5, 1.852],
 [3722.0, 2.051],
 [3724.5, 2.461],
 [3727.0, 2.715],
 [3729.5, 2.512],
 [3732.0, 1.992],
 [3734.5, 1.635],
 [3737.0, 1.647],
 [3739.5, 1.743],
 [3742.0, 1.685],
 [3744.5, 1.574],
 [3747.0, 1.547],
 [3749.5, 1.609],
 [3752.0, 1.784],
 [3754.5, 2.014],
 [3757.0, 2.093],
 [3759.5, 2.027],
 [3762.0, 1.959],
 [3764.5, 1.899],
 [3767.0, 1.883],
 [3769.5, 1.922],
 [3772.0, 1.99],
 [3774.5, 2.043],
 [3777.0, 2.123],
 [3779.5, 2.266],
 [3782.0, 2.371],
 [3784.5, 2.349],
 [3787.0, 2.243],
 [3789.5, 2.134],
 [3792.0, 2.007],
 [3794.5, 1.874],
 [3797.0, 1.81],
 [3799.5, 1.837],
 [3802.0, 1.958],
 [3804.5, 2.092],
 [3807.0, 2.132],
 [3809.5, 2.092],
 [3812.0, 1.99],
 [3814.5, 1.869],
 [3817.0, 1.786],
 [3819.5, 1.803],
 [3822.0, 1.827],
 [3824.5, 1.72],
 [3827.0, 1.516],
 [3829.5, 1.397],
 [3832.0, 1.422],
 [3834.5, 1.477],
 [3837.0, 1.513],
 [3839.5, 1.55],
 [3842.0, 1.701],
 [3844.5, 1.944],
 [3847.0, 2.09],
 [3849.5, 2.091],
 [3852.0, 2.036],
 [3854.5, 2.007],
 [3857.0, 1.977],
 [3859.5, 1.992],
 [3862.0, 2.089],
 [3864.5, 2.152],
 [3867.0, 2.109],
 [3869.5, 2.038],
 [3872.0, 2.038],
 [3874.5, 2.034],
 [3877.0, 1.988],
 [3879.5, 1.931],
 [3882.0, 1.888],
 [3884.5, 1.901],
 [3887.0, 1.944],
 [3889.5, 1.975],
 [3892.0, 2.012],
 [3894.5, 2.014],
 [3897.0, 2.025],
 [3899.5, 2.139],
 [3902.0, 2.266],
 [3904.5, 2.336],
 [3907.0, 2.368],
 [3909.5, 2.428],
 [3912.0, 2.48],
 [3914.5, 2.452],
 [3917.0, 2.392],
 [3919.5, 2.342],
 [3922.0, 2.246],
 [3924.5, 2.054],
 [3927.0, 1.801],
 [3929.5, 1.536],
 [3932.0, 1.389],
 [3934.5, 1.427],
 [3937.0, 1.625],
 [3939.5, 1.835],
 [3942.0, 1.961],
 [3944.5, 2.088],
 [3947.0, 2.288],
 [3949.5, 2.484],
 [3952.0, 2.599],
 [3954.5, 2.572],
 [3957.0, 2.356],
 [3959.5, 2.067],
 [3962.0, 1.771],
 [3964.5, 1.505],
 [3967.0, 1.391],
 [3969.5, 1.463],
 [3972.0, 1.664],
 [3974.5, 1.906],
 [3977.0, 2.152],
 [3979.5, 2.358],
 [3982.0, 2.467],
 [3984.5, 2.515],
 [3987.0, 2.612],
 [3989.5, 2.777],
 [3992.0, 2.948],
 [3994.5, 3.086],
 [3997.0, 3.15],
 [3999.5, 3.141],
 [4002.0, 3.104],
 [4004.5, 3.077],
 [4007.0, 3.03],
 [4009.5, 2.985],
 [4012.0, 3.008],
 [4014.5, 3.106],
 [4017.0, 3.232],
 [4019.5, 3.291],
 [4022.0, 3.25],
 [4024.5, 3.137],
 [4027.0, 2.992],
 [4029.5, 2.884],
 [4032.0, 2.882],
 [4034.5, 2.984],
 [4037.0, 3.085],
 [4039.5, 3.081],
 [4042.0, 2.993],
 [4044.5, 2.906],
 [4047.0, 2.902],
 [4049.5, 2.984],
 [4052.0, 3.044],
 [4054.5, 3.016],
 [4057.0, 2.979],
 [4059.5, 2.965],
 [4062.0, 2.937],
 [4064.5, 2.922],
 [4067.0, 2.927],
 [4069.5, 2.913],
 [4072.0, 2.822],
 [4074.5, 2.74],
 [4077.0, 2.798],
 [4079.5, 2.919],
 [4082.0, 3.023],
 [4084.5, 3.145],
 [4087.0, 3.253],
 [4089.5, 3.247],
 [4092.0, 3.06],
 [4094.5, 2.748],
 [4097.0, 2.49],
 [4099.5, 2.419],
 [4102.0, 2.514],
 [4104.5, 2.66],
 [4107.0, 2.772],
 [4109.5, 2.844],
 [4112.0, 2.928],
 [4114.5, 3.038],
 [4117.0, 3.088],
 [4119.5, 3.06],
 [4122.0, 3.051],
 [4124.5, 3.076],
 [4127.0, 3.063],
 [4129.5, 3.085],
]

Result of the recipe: 1.52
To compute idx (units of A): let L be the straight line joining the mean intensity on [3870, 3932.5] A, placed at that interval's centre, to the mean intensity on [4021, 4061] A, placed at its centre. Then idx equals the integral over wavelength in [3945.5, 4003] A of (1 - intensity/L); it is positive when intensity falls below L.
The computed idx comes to 4.79 A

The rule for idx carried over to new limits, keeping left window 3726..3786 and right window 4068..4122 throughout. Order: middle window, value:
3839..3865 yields 3.0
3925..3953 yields 6.3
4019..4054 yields -3.8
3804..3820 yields 1.2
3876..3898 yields 3.4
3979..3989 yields 0.3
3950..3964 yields 1.5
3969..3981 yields 2.9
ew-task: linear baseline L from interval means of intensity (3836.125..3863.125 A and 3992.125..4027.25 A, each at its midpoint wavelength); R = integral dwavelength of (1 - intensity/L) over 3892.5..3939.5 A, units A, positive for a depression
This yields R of 6.5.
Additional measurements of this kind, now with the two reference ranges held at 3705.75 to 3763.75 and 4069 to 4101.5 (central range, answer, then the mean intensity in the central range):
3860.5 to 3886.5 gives 3.2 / 2.01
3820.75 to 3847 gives 6.7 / 1.63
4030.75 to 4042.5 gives -1.1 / 3.01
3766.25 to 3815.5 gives 0.3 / 2.05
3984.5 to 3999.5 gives -1.6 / 2.9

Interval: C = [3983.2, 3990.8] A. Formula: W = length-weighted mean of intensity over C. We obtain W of 2.64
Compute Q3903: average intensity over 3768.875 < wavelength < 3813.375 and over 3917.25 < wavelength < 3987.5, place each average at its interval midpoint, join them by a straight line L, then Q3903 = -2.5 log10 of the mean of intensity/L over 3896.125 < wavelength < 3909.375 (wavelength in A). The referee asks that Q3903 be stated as -0.110 mag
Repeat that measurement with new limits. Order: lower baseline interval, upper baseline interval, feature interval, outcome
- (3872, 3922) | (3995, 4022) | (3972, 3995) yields 0.178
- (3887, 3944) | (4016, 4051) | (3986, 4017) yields -0.091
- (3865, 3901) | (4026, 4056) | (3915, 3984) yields 0.202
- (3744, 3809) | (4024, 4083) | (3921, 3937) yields 0.409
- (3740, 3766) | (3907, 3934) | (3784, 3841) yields 0.046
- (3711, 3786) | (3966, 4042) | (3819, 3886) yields 0.233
